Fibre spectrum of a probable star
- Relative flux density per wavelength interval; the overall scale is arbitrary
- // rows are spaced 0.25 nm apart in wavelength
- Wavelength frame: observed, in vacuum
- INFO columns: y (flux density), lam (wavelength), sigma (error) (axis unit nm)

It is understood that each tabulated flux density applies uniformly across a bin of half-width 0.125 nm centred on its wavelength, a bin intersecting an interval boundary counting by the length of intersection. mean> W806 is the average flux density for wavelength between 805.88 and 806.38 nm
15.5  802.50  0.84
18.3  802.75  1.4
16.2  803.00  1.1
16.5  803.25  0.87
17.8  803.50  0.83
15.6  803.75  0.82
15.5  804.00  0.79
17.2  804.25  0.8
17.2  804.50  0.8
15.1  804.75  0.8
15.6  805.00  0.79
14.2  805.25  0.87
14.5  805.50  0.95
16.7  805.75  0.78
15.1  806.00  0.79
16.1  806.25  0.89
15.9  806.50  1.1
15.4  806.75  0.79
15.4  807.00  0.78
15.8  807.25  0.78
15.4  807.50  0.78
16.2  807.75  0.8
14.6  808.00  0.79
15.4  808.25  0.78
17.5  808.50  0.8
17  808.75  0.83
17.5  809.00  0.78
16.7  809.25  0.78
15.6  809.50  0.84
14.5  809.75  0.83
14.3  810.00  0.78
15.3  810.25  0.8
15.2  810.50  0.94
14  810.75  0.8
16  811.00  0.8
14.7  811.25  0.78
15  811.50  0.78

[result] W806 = 15.6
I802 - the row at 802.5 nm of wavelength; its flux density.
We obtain 15.5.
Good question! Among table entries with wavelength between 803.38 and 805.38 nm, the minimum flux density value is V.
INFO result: 14.2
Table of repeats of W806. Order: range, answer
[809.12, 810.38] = 15.3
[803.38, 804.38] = 16.5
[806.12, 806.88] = 15.8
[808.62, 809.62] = 16.7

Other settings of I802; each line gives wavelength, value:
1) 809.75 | 14.5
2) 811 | 16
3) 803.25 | 16.5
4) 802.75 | 18.3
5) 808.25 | 15.4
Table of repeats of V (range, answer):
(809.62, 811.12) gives 14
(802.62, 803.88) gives 15.6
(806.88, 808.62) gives 14.6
